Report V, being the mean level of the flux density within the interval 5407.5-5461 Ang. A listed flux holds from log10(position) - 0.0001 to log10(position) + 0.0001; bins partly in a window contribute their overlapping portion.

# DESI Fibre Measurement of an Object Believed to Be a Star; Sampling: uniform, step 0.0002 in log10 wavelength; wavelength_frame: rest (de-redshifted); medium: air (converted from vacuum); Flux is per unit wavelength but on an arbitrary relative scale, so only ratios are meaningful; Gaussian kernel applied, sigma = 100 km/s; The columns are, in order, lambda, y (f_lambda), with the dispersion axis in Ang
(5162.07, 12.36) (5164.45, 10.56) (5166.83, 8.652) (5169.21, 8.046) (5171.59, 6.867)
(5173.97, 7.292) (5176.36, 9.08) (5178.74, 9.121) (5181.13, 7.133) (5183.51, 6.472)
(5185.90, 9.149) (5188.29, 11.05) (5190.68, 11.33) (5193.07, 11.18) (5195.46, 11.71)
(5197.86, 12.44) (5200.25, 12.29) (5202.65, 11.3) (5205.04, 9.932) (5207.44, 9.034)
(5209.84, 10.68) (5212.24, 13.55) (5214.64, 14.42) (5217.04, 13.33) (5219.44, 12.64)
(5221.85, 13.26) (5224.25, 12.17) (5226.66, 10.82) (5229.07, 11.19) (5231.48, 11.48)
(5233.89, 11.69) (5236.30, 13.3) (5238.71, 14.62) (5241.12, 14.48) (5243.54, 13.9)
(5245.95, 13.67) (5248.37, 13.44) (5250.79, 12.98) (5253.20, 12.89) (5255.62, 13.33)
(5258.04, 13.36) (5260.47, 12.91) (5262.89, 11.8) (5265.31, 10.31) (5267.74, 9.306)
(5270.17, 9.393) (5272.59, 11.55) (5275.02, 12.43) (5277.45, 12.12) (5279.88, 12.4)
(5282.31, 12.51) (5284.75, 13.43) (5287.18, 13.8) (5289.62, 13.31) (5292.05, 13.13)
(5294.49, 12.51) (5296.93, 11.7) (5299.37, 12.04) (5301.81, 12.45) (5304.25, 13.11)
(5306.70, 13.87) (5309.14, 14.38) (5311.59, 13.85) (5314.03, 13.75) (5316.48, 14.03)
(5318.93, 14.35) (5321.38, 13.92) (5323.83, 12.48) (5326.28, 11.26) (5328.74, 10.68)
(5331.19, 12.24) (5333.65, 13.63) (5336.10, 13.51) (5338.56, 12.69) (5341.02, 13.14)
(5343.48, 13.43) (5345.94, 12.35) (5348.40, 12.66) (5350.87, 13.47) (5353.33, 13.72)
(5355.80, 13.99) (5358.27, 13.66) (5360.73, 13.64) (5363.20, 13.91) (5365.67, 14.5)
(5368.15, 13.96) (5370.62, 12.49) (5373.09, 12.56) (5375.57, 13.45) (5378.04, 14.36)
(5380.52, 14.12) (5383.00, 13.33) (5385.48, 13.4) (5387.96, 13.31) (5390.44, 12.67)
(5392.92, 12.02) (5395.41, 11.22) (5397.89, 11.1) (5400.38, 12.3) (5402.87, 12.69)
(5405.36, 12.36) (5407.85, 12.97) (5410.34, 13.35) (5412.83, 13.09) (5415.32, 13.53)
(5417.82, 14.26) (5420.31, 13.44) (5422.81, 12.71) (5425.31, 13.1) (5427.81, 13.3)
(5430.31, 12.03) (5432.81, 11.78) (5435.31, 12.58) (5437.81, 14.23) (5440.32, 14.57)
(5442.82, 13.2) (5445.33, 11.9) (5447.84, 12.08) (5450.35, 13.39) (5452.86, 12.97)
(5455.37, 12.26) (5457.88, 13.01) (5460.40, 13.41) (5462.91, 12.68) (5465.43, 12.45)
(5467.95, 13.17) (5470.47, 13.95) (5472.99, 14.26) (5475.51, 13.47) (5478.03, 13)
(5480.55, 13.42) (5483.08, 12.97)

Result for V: 13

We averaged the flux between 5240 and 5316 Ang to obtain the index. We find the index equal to 12.7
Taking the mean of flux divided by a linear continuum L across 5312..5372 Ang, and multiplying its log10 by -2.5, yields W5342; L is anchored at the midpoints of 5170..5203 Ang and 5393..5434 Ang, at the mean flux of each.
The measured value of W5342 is -0.13 mag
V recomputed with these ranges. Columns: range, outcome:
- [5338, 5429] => 13.1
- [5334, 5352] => 13.1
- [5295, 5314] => 13.1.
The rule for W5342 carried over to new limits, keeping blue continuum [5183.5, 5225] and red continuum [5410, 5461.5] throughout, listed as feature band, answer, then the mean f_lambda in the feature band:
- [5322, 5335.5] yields 0.01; 12.2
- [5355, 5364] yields -0.10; 13.8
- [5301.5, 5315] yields -0.12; 13.6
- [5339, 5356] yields -0.06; 13.2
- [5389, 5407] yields 0.06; 12.1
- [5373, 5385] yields -0.08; 13.6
